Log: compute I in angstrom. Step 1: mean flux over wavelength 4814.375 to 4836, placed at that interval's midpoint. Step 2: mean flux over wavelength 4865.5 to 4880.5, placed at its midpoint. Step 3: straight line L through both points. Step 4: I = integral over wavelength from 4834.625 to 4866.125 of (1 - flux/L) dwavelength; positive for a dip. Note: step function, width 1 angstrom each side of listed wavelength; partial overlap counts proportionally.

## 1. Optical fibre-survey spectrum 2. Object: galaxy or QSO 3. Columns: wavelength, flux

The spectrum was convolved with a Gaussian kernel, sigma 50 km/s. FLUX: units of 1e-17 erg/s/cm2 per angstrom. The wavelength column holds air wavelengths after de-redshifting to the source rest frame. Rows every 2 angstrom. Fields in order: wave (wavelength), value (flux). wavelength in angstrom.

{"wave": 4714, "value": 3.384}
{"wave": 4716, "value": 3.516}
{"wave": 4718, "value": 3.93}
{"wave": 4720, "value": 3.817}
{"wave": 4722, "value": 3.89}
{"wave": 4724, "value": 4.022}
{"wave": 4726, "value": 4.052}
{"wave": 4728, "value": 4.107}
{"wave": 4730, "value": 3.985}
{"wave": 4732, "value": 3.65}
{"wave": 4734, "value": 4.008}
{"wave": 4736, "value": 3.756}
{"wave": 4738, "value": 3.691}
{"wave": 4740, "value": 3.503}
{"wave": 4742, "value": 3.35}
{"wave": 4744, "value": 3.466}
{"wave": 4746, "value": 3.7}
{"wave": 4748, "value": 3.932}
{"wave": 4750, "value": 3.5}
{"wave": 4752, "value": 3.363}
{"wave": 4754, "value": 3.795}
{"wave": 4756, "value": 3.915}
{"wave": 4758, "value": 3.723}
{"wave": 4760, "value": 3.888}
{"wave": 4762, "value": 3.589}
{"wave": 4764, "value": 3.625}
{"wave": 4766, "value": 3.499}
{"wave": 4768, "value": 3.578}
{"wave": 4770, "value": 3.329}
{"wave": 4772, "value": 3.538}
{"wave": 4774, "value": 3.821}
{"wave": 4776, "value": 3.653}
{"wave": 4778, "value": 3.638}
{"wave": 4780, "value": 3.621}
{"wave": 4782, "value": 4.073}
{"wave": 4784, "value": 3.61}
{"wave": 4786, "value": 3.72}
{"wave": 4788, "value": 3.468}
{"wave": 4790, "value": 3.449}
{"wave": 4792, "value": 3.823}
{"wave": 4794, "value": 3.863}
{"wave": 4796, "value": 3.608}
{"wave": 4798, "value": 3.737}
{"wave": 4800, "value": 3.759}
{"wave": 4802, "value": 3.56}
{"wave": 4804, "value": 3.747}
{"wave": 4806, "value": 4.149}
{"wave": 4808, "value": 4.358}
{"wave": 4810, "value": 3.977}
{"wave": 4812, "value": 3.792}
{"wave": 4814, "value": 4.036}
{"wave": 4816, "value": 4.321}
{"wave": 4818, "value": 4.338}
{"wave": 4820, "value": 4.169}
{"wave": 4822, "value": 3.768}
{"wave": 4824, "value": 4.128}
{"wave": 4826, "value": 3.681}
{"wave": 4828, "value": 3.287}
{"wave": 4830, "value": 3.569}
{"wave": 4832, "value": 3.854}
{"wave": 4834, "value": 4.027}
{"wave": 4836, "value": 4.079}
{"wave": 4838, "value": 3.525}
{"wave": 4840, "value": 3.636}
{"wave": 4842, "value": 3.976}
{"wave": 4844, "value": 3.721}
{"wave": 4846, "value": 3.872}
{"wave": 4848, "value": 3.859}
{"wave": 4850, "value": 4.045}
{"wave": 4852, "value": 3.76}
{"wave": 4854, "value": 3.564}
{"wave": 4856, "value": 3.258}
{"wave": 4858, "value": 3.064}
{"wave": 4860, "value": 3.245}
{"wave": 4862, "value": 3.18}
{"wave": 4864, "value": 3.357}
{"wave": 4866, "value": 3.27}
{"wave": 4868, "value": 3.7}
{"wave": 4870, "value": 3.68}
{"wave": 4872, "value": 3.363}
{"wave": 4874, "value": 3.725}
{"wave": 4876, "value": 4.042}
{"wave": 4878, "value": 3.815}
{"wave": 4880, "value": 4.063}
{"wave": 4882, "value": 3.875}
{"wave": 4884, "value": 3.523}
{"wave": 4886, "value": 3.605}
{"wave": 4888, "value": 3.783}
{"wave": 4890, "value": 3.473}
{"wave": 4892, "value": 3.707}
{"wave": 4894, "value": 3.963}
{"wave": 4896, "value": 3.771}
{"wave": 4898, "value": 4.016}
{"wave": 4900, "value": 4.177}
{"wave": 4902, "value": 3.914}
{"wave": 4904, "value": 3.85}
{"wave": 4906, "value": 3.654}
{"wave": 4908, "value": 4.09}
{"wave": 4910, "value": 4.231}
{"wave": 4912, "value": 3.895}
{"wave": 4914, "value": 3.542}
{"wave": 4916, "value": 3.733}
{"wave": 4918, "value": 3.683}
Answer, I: 1.7 angstrom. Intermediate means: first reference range 3.93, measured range 3.6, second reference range 3.71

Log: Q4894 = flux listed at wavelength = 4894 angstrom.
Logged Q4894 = 3.963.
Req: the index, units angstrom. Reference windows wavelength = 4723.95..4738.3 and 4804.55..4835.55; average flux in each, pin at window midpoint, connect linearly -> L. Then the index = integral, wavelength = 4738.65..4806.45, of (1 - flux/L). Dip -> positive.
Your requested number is 4.7 angstrom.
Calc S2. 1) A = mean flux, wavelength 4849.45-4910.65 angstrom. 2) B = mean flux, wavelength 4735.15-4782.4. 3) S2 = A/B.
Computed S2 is 1.01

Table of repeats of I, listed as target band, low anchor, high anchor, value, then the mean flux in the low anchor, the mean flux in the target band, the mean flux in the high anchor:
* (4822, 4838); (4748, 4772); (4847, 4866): -1.23 angstrom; 3.63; 3.78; 3.47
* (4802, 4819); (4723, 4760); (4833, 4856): -1.23 angstrom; 3.75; 4.06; 3.8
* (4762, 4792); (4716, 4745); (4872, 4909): 1.41 angstrom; 3.79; 3.62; 3.82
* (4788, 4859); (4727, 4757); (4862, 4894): -2.38 angstrom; 3.71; 3.81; 3.66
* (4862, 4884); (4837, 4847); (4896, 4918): 0.92 angstrom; 3.75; 3.66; 3.89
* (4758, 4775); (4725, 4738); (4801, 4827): 1.43 angstrom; 3.91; 3.62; 4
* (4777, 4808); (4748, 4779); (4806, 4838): 0.43 angstrom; 3.64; 3.74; 3.95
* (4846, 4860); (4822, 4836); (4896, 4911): 0.93 angstrom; 3.78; 3.59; 3.98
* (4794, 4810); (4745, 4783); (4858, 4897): -0.87 angstrom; 3.67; 3.85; 3.62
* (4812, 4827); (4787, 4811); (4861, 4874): -1.45 angstrom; 3.79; 4.04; 3.45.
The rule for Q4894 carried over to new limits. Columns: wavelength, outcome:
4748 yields 3.932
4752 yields 3.363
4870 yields 3.68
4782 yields 4.073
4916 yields 3.733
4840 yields 3.636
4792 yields 3.823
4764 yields 3.625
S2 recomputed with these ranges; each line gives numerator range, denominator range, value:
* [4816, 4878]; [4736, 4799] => 1.01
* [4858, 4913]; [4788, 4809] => 0.98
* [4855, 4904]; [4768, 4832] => 0.96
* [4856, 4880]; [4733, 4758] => 0.96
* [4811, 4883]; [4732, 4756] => 1.02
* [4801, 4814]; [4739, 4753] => 1.11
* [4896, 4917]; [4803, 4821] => 0.95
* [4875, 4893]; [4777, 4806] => 1.02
